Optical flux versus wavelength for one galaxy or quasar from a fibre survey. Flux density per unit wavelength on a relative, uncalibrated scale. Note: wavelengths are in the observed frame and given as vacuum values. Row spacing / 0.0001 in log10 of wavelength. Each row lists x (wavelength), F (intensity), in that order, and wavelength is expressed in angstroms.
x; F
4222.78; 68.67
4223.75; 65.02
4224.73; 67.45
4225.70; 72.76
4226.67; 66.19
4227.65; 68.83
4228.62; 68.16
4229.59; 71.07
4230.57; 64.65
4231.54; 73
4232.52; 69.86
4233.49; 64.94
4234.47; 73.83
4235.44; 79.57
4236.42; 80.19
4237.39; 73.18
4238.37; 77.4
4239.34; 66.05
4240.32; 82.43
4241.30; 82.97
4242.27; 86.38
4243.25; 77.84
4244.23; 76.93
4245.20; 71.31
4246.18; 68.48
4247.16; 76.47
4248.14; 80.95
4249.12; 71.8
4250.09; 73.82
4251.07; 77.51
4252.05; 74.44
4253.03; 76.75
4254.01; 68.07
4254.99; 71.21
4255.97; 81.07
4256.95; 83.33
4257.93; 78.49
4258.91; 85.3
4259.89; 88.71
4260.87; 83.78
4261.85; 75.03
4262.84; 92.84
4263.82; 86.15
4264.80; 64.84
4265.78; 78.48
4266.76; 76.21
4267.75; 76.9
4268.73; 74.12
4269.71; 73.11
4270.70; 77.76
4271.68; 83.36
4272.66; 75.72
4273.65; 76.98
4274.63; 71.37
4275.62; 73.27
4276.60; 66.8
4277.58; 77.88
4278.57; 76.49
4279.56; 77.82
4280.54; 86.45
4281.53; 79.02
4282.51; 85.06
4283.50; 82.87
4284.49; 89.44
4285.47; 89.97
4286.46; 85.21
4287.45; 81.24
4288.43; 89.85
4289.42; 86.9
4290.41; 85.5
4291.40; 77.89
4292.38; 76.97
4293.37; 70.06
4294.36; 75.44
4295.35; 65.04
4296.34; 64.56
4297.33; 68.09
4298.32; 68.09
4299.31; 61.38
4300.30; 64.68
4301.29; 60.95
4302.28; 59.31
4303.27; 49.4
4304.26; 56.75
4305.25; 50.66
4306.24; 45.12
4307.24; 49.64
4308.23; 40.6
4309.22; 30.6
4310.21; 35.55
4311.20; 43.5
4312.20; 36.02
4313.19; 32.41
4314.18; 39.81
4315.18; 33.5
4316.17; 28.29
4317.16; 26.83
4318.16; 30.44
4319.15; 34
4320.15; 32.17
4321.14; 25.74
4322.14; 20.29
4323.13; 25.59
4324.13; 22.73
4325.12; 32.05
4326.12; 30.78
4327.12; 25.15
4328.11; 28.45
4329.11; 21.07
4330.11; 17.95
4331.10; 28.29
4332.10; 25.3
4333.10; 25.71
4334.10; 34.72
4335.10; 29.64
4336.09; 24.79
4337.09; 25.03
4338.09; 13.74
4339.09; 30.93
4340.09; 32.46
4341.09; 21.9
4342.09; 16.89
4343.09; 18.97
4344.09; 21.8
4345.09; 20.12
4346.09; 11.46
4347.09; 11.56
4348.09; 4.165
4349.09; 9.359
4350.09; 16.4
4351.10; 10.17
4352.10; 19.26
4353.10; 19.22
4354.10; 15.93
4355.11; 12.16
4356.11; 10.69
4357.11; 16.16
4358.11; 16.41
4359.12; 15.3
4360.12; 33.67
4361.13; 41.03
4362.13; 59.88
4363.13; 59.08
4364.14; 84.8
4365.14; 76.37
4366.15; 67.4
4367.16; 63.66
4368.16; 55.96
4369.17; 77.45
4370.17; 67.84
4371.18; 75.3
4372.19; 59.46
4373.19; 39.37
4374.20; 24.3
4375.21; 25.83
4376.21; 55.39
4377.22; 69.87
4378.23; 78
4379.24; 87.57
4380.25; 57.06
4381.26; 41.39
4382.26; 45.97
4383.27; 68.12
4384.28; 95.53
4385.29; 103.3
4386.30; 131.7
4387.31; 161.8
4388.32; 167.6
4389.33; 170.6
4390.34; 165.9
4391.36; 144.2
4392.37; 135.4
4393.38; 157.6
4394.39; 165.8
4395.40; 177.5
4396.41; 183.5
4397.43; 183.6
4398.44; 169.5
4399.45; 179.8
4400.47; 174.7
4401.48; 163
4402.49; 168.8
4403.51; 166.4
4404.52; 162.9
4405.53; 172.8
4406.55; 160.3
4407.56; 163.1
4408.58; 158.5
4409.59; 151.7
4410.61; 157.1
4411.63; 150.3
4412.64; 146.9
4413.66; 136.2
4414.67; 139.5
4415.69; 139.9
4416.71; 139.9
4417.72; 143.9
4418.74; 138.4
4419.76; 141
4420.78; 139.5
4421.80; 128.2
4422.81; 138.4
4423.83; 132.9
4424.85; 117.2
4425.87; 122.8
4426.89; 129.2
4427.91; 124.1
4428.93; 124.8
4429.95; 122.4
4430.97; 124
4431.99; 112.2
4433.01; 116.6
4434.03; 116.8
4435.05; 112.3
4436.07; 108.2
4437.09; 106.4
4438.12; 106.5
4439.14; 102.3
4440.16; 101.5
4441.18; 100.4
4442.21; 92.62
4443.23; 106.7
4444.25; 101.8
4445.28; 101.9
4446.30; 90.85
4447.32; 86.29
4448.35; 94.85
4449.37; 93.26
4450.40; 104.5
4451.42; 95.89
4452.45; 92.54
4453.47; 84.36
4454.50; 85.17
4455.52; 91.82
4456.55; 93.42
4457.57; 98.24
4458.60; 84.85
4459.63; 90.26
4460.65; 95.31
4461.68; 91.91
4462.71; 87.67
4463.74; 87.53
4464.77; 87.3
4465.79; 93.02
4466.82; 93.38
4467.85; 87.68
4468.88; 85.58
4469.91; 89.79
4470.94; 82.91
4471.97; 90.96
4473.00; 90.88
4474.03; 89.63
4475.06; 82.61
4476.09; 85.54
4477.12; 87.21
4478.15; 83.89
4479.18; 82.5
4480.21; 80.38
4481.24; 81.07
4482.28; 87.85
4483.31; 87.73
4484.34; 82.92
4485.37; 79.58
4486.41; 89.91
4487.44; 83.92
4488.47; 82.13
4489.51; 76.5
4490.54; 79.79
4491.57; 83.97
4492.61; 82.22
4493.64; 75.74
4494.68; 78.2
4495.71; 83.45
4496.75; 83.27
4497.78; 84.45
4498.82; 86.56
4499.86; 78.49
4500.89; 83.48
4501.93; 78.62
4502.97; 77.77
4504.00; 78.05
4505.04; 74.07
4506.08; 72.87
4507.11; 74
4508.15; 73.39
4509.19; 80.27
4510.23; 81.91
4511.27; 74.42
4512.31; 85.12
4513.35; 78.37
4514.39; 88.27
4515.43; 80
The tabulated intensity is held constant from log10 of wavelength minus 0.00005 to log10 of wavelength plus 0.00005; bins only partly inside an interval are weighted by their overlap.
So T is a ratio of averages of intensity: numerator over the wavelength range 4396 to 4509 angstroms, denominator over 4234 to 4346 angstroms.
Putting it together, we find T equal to 1.8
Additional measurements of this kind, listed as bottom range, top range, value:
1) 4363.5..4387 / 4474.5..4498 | 1.21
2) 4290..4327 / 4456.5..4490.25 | 1.85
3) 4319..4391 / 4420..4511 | 2.04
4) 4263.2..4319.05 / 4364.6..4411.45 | 1.81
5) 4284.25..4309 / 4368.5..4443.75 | 1.82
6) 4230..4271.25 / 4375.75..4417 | 1.80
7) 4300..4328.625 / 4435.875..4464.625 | 2.55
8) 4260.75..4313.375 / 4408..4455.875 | 1.69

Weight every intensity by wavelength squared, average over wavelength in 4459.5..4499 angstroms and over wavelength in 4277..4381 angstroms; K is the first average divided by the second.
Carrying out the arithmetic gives 2.01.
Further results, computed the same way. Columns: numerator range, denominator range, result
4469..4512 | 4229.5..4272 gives 1.19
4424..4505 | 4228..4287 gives 1.33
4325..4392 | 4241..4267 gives 0.66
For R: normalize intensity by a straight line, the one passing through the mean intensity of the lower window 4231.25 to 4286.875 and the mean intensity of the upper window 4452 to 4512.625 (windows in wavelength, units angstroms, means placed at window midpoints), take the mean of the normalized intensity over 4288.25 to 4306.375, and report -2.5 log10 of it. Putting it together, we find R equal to 0.173 mag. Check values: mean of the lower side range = 77.7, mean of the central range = 67.2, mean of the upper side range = 84.3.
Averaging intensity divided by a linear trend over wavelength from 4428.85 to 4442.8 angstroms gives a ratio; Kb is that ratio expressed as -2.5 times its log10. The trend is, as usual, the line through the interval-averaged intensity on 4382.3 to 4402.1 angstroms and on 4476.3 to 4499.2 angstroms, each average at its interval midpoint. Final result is 0.09 mag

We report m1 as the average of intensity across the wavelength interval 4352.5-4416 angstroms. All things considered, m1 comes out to 104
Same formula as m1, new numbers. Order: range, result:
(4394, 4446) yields 137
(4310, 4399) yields 55.5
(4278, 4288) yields 83.3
